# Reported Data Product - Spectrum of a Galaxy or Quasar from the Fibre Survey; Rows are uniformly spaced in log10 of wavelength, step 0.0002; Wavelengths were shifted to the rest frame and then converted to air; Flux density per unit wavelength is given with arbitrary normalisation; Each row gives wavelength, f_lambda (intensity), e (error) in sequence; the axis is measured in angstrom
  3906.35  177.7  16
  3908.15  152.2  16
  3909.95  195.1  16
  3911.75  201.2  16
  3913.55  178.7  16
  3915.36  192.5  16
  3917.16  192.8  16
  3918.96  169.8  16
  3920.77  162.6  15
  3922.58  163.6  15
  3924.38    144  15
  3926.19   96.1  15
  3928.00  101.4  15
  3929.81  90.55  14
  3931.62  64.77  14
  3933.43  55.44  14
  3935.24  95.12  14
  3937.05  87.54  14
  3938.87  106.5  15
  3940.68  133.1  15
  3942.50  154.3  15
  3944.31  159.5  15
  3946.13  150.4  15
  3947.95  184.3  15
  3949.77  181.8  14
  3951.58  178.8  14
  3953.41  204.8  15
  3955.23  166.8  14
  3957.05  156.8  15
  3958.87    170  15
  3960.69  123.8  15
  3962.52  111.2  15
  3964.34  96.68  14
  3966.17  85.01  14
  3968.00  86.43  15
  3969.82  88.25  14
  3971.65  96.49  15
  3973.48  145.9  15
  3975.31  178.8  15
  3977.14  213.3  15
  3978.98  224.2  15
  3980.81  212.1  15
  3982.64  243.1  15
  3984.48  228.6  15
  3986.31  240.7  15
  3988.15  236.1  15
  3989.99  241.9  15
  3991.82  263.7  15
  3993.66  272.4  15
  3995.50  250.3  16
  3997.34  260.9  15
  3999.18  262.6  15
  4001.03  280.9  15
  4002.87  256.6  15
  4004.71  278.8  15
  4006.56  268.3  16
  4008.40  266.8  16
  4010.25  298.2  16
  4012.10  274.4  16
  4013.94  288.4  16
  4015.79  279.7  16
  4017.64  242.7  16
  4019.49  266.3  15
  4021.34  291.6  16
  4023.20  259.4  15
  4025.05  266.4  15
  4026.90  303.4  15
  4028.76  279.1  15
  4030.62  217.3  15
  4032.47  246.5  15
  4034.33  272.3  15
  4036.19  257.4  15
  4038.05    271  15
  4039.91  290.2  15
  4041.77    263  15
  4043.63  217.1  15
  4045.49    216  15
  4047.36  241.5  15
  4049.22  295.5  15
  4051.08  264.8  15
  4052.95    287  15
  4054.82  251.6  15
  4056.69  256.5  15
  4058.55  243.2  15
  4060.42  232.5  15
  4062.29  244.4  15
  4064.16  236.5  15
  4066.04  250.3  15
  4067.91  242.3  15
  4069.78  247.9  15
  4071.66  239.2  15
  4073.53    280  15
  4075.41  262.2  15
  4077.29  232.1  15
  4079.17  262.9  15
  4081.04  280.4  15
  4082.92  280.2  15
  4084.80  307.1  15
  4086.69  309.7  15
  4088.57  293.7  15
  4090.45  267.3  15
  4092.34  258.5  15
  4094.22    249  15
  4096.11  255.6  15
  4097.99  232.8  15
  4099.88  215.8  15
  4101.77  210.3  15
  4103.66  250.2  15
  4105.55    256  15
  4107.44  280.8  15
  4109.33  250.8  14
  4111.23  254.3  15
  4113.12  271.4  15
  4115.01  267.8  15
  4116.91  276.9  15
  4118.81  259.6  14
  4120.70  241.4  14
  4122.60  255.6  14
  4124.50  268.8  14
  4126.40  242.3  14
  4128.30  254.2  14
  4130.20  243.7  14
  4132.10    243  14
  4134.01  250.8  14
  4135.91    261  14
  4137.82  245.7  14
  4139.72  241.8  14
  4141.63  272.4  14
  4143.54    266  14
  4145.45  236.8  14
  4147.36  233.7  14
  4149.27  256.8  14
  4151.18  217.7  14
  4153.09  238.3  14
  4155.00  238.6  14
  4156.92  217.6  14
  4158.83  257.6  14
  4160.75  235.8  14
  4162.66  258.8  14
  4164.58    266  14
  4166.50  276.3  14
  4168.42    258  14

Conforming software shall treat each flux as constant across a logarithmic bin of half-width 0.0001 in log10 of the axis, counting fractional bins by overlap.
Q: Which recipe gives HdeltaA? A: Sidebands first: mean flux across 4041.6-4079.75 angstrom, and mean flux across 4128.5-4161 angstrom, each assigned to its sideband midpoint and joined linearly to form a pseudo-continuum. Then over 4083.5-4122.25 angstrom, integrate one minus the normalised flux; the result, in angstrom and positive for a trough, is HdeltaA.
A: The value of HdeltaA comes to -2.0 angstrom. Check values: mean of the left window 250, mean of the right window 245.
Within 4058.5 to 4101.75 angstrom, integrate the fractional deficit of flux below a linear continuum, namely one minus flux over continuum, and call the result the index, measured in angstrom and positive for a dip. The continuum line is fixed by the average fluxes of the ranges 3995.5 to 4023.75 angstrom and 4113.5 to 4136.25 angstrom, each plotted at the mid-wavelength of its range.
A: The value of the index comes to 0.8 angstrom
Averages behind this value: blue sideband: 271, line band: 257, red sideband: 256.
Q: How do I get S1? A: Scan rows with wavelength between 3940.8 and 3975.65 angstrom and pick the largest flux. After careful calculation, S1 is 204.8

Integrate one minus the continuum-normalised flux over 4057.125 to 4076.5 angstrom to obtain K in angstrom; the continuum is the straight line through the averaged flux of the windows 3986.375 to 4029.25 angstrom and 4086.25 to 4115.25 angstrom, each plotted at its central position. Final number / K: 1.0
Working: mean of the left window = 268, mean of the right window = 257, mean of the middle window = 248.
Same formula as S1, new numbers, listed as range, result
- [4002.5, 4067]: 303.4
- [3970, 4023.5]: 298.2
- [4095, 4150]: 280.8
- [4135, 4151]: 272.4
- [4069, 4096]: 309.7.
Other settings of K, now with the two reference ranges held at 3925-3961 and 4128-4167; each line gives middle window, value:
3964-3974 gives 3.4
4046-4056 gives -3.7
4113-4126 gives -1.7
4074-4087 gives -4.0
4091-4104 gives -1.2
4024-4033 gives -4.1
